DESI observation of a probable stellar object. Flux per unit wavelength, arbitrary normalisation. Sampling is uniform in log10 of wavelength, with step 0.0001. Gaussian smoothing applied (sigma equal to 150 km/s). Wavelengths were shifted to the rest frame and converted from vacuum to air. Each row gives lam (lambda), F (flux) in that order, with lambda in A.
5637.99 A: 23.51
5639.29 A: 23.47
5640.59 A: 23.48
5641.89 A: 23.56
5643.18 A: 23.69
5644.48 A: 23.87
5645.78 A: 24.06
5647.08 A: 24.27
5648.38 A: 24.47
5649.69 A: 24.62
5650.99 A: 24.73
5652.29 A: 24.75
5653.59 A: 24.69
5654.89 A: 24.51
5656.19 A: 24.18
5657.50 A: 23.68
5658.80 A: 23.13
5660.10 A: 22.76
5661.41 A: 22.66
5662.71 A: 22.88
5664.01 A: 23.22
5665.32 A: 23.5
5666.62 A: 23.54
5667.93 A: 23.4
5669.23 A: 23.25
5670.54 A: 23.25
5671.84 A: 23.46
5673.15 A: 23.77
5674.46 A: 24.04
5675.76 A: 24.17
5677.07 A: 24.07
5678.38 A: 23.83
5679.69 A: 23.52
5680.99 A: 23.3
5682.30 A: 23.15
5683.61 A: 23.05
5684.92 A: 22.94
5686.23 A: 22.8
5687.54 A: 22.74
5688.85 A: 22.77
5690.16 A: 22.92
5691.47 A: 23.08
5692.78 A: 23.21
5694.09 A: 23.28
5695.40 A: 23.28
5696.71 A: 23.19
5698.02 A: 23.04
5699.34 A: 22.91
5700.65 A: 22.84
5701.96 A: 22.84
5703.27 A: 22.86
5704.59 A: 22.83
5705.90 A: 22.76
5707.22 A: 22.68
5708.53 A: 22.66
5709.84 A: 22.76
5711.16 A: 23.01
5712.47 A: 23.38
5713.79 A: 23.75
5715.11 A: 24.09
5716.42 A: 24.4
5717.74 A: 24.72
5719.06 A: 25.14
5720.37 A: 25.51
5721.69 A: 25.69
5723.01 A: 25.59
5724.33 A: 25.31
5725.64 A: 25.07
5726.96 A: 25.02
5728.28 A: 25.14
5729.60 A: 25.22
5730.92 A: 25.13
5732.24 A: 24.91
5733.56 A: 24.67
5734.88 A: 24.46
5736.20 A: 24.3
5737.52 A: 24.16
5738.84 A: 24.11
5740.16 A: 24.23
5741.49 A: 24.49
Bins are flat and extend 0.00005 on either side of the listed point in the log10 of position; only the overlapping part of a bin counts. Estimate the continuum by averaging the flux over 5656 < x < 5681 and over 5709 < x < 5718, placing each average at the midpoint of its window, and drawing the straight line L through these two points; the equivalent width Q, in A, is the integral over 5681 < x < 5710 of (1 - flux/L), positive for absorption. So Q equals 0.8 A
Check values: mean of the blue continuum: 23.5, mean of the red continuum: 23.7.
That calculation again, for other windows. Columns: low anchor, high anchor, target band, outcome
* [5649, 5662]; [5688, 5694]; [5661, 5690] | 0.1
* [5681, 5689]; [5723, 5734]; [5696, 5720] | 0.7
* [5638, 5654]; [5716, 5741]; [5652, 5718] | 3.0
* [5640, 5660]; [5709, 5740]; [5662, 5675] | 0.4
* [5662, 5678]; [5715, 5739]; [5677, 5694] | 0.5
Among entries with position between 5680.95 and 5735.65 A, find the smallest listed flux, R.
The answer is 22.66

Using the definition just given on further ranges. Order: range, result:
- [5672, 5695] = 22.74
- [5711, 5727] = 23.01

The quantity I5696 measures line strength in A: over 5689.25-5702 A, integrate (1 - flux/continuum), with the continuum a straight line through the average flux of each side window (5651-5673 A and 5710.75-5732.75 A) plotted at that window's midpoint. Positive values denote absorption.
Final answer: 0.63 A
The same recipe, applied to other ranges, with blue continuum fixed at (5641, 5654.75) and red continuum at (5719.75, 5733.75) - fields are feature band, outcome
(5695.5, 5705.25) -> 0.76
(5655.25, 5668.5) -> 0.61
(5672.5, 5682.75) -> 0.37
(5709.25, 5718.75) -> 0.48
